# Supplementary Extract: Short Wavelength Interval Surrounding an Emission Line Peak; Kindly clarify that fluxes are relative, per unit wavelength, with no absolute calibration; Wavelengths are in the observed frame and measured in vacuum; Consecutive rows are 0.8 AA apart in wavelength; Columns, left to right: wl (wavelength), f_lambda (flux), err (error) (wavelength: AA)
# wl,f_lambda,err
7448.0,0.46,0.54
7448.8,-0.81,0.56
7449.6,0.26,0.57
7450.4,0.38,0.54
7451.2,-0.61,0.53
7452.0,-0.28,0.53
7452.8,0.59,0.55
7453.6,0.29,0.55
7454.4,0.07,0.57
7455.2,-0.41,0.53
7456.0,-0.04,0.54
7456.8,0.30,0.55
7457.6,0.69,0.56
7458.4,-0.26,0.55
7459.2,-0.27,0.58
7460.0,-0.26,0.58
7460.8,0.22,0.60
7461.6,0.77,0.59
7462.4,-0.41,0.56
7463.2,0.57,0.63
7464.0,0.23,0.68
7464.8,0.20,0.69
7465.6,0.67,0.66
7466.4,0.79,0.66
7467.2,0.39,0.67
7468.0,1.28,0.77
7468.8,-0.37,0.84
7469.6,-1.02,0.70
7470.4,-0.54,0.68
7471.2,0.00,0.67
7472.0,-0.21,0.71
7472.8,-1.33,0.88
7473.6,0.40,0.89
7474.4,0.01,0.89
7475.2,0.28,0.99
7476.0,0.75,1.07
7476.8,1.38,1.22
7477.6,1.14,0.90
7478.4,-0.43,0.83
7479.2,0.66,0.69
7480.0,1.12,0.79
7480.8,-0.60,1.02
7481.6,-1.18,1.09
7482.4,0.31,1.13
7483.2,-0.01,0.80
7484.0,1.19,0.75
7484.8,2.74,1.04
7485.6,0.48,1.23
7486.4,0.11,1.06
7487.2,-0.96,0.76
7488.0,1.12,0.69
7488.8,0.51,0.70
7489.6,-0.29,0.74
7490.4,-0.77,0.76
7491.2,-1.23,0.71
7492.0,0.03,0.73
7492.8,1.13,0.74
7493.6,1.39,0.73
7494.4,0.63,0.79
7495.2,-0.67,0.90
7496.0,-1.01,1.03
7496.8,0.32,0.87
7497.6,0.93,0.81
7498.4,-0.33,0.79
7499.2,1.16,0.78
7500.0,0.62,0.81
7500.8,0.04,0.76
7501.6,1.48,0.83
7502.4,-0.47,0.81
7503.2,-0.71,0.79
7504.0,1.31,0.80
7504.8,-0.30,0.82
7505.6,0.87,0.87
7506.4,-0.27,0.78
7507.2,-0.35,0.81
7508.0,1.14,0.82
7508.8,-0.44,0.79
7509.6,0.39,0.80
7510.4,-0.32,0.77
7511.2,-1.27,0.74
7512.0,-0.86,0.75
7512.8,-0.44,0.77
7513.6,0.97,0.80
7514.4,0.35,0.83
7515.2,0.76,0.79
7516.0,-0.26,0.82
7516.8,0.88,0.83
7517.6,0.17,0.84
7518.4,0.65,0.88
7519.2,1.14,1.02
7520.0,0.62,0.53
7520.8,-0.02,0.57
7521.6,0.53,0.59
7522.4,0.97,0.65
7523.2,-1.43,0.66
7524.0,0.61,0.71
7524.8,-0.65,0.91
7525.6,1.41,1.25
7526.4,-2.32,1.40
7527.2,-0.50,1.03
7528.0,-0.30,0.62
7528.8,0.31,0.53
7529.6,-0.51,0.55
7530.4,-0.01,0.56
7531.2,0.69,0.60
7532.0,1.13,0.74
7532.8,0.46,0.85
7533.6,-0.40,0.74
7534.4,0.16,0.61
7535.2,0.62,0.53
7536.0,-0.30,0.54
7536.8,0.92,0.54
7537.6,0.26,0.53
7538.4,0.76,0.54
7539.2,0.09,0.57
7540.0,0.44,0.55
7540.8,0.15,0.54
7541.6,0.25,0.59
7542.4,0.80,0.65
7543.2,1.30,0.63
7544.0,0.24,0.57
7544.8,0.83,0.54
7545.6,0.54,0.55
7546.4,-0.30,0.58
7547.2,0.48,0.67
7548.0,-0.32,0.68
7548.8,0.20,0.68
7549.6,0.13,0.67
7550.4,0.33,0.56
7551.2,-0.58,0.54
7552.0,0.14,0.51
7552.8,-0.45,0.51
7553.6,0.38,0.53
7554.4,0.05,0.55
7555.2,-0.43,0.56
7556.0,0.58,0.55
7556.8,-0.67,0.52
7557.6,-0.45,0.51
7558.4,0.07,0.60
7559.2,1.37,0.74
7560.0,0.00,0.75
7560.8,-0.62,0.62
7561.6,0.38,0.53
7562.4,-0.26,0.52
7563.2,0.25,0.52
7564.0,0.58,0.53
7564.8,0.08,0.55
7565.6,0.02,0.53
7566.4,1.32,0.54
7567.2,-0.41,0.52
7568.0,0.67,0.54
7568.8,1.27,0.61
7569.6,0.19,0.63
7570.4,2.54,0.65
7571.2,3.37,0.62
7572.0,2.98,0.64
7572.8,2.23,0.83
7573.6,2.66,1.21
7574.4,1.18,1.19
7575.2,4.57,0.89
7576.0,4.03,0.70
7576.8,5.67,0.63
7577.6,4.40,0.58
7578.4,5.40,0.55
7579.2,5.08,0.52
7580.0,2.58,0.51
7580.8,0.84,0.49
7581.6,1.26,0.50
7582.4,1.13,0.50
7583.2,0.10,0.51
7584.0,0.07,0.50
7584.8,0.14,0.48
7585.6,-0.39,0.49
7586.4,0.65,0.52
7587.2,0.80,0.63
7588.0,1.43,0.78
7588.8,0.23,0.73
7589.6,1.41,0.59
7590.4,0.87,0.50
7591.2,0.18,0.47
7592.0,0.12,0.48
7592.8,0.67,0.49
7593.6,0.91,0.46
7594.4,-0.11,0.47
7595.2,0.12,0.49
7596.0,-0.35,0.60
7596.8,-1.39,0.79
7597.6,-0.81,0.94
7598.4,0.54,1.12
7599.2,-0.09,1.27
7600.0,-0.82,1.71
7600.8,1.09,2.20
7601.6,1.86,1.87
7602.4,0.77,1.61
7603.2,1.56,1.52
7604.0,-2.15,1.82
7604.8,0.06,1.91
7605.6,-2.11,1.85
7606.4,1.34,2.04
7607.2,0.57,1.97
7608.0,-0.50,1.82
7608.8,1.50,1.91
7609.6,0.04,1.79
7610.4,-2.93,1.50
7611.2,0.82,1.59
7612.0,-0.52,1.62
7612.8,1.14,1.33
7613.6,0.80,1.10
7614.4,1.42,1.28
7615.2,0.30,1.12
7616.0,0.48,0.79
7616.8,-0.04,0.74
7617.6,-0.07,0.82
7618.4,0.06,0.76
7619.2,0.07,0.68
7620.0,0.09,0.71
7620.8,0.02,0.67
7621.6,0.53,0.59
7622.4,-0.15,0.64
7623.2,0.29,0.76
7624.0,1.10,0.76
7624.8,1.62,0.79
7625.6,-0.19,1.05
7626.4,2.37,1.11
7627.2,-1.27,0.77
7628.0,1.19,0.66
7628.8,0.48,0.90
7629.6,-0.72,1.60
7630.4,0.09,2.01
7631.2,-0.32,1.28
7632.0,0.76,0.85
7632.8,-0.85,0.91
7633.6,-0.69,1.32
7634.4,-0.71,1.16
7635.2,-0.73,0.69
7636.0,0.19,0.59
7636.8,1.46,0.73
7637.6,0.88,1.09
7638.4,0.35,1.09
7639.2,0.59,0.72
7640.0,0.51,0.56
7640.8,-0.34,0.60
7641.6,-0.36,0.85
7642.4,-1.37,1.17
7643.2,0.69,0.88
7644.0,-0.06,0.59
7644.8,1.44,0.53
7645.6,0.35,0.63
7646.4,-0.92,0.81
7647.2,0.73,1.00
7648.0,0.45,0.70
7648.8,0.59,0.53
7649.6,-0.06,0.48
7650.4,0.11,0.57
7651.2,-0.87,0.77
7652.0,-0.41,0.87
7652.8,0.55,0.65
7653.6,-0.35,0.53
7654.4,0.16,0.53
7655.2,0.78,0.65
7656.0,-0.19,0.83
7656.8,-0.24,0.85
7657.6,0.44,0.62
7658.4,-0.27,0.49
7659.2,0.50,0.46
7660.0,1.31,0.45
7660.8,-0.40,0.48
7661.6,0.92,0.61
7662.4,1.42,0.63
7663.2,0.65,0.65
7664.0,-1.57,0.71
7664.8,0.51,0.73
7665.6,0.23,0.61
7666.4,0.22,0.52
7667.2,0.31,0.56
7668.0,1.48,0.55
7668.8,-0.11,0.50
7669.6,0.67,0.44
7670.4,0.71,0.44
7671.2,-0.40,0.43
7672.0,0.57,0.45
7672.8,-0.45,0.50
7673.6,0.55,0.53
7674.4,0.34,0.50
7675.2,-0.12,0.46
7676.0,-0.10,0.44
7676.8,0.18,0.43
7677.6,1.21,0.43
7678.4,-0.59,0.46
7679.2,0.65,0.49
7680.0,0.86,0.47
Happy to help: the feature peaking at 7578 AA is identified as [O II] 3727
